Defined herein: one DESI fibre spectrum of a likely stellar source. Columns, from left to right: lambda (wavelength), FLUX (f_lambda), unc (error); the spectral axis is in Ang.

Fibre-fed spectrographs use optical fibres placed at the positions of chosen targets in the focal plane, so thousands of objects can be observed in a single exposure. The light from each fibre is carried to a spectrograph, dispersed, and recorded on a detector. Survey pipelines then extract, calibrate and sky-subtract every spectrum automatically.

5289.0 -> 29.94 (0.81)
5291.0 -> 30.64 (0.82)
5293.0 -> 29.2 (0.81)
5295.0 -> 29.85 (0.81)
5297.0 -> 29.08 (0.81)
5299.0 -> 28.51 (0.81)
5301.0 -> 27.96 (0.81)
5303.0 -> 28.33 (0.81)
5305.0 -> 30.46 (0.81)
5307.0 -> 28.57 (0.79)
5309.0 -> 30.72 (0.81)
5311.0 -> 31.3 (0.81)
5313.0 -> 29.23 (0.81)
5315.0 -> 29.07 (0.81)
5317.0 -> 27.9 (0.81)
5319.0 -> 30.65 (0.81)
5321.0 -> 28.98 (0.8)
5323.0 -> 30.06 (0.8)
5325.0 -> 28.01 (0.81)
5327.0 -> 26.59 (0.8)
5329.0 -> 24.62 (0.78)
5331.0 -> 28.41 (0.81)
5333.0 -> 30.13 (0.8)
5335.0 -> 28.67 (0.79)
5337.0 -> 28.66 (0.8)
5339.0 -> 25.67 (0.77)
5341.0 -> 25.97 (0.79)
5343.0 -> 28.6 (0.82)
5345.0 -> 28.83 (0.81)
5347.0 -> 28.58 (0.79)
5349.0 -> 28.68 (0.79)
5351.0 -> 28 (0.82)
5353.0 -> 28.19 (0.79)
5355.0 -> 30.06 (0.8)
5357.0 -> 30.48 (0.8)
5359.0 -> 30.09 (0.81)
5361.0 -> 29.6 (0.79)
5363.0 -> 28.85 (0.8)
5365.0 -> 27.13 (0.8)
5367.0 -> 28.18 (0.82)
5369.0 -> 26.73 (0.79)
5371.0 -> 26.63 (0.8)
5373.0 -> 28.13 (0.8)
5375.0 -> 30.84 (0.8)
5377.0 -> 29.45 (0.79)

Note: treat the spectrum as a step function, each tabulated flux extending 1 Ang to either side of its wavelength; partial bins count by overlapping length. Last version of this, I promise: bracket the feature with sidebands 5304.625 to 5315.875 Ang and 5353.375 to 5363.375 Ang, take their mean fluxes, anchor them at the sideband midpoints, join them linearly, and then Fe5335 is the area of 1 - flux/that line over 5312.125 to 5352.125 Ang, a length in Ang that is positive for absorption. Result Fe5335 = 2.1 Ang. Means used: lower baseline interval 29.9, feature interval 28.3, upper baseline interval 29.8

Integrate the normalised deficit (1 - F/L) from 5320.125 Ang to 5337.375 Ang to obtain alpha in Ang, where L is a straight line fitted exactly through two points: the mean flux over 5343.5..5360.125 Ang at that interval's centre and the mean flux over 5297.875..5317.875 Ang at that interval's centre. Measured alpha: 0.6 Ang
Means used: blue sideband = 29.2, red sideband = 29.1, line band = 28.2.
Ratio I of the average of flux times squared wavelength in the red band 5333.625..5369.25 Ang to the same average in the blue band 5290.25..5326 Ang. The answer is 0.98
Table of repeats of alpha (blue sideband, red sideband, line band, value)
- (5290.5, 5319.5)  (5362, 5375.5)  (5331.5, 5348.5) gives 0.27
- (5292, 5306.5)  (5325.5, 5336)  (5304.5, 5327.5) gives -0.81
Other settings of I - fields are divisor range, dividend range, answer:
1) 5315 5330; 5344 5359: 1.04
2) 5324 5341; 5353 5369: 1.07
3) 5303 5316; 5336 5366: 0.97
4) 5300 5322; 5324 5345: 0.95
